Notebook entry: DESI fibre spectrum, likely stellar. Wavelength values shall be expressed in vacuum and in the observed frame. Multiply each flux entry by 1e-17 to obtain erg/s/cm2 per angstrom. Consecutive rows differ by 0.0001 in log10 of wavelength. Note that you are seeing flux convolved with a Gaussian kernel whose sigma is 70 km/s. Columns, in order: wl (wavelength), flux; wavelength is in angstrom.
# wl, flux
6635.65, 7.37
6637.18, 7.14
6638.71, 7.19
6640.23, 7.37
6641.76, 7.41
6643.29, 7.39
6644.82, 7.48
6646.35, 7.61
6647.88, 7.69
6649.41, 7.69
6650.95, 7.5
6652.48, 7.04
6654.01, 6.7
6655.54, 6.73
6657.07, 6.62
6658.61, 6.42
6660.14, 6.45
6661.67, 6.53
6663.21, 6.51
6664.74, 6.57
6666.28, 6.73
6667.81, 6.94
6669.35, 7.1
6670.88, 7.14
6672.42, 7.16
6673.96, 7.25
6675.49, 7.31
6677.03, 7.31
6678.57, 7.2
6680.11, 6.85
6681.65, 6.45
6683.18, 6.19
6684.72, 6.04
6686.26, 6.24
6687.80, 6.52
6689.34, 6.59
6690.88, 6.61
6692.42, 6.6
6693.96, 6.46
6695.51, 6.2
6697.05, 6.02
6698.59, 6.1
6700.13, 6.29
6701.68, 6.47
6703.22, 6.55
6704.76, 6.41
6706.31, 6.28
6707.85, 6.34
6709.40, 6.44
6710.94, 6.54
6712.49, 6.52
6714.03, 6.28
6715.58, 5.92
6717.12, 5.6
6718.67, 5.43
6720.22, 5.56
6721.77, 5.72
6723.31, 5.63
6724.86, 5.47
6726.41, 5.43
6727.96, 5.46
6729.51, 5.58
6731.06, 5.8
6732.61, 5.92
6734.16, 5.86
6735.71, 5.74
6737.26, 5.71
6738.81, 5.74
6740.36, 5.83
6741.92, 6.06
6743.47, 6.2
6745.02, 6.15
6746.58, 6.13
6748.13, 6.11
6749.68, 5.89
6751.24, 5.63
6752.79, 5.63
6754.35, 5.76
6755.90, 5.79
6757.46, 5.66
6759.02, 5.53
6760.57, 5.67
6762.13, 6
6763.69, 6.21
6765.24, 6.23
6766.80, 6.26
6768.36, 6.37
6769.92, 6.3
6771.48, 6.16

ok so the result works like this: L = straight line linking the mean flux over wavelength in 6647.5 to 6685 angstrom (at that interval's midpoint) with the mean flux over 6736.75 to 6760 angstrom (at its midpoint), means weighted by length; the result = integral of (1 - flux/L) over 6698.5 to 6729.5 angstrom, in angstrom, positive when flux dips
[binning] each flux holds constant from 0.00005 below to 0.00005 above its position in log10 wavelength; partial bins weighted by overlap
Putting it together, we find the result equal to 1.4 angstrom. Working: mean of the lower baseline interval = 6.89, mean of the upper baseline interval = 5.85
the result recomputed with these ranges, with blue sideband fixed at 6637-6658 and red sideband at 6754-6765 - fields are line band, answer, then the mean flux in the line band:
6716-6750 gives 2.12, 5.77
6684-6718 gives 1.31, 6.32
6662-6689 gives 0.43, 6.79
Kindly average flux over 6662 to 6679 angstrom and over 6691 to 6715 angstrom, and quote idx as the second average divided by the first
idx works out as 0.91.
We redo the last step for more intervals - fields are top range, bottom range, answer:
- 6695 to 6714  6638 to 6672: 0.90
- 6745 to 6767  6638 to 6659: 0.82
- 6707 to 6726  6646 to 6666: 0.86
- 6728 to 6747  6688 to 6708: 0.92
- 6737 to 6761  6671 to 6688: 0.86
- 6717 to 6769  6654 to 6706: 0.88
